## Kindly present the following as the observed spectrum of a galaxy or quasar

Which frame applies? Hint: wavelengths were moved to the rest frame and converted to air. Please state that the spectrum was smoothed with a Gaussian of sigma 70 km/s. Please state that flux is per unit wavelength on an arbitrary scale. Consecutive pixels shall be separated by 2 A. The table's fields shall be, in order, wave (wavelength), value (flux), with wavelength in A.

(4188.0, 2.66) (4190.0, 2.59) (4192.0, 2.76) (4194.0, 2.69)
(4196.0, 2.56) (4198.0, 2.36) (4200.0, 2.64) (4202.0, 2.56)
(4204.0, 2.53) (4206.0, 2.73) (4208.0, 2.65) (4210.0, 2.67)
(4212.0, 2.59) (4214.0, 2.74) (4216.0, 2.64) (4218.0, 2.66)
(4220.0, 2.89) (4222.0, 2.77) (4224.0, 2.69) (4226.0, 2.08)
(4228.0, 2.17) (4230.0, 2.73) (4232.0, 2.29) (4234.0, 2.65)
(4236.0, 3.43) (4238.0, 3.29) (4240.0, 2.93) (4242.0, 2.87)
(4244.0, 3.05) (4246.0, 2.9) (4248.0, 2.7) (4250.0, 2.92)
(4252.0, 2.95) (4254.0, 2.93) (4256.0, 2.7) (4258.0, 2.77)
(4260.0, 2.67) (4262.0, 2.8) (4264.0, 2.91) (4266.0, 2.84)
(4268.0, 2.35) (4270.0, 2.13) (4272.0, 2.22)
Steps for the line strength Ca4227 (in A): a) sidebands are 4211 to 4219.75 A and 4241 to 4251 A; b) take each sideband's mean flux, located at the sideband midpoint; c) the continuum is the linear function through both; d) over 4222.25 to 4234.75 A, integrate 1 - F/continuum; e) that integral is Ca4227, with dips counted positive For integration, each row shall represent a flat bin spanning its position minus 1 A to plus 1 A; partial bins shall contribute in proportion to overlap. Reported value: 1.4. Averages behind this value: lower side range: 2.68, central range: 2.45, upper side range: 2.89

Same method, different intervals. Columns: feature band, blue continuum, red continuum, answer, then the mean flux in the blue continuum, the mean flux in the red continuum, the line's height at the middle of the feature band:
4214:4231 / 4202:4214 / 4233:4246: 1.3 A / 2.64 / 3.03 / 2.82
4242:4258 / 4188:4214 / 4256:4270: -1.2 A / 2.62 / 2.68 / 2.67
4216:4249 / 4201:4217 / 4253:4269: -0.8 A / 2.64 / 2.75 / 2.69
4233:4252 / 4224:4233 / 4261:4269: -3.6 A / 2.36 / 2.73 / 2.5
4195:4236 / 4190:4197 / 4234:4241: 4.1 A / 2.66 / 3.14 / 2.9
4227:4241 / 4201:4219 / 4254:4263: -0.4 A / 2.64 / 2.76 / 2.7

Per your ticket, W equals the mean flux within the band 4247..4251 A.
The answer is 2.81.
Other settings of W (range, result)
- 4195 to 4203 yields 2.53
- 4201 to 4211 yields 2.63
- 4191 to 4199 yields 2.59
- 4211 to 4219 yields 2.66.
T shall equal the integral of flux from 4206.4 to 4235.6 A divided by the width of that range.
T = 2.61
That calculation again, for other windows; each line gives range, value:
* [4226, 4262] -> 2.8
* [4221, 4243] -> 2.72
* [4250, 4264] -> 2.82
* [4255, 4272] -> 2.62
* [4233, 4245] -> 3.04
